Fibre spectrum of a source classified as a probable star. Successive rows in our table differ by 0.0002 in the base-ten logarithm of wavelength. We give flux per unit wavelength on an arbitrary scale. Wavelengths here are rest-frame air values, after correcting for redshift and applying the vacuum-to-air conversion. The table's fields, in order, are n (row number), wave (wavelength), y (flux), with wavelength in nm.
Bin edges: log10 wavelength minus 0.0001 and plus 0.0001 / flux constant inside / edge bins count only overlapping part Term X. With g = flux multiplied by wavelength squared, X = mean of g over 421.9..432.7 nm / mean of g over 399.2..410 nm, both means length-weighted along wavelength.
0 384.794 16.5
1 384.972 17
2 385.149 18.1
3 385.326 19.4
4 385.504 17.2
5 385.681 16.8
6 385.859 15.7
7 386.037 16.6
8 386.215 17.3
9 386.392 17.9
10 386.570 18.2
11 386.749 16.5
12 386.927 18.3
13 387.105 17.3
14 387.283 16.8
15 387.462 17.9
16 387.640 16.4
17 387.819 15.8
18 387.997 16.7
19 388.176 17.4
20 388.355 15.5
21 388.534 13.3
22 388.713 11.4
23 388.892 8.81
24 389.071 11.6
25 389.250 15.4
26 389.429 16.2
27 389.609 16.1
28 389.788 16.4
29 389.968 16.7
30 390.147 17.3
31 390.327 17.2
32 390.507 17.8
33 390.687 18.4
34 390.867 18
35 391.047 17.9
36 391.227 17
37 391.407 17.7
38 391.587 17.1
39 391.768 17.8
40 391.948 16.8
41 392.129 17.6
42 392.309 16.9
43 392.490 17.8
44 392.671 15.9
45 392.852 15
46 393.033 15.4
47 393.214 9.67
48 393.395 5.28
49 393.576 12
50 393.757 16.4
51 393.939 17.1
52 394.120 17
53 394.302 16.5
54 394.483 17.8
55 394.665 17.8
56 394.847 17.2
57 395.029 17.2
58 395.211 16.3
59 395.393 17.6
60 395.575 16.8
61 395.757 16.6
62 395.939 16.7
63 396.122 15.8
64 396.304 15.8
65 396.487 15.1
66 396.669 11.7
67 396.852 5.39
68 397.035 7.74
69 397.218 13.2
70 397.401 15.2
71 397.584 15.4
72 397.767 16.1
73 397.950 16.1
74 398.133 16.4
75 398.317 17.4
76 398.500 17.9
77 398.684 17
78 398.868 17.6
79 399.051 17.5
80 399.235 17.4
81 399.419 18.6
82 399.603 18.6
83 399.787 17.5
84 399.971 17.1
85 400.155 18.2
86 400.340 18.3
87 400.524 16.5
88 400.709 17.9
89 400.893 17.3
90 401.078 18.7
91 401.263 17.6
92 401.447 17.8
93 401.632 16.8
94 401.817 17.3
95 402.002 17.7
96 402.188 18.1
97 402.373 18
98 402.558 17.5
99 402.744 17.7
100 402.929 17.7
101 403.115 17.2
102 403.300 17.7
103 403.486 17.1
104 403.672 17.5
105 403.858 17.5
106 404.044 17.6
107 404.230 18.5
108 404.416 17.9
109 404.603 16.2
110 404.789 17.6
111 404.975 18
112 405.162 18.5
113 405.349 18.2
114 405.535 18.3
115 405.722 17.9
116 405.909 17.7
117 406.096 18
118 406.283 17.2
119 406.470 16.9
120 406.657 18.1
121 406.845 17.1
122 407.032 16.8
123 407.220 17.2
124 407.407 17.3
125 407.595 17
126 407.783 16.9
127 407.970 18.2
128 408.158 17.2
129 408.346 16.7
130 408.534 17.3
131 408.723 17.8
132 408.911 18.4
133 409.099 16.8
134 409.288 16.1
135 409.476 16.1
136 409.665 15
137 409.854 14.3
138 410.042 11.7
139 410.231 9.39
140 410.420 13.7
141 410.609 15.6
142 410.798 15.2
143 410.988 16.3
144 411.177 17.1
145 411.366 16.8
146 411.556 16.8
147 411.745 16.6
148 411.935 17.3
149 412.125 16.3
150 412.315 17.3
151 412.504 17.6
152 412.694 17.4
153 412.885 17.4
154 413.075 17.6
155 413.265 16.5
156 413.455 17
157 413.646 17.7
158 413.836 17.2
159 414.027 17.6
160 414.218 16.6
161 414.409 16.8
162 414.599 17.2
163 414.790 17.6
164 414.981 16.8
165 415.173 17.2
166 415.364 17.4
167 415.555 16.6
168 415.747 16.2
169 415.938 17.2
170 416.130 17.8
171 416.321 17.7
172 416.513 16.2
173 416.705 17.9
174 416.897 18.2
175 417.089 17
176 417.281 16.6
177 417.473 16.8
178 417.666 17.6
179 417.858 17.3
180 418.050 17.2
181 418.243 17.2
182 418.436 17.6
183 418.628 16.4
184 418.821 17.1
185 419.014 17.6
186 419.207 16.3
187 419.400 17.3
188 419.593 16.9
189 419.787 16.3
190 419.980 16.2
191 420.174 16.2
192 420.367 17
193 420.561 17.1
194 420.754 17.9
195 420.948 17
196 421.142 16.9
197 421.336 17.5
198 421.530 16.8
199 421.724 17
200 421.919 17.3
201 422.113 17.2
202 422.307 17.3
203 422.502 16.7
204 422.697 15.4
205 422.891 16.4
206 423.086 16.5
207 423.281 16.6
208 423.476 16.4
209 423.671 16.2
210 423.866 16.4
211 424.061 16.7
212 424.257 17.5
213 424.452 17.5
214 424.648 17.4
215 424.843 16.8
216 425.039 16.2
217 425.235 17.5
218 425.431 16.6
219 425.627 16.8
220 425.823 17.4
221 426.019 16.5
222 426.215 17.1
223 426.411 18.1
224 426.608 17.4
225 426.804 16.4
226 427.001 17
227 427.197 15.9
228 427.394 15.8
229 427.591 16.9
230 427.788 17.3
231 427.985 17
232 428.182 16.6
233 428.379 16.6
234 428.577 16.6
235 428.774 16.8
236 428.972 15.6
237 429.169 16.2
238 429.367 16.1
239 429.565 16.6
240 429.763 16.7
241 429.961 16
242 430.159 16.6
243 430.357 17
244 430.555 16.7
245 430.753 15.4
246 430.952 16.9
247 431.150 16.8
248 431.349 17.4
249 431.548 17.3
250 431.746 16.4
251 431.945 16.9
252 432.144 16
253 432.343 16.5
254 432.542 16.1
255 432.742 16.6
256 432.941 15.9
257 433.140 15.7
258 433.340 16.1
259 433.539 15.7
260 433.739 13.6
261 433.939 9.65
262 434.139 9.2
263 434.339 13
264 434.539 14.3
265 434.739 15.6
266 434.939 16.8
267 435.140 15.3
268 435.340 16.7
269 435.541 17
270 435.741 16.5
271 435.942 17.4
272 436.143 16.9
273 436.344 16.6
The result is 1.07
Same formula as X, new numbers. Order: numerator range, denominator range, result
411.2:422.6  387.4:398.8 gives 1.23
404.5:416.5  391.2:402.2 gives 1.11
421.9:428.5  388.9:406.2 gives 1.16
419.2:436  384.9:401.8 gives 1.19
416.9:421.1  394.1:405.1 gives 1.12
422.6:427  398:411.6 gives 1.08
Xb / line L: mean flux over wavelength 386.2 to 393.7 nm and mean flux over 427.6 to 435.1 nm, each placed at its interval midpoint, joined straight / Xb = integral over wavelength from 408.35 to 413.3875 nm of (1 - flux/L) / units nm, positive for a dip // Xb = -0.08 nm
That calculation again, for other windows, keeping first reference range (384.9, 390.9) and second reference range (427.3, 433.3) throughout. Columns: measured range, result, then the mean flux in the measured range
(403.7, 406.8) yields -0.248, 17.7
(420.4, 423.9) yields -0.074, 16.8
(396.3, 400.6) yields 0.174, 15.7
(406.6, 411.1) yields 0.098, 16.1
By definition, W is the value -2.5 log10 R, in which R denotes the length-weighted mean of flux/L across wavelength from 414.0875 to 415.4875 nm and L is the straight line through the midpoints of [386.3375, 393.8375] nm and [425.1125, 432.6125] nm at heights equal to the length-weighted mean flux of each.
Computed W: -0.047 mag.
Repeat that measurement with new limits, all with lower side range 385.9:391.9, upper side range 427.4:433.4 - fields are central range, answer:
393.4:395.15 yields 0.03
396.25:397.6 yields 0.32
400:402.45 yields -0.08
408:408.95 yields -0.07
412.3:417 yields -0.05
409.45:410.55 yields 0.23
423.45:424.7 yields -0.03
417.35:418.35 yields -0.05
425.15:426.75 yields -0.04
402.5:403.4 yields -0.07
